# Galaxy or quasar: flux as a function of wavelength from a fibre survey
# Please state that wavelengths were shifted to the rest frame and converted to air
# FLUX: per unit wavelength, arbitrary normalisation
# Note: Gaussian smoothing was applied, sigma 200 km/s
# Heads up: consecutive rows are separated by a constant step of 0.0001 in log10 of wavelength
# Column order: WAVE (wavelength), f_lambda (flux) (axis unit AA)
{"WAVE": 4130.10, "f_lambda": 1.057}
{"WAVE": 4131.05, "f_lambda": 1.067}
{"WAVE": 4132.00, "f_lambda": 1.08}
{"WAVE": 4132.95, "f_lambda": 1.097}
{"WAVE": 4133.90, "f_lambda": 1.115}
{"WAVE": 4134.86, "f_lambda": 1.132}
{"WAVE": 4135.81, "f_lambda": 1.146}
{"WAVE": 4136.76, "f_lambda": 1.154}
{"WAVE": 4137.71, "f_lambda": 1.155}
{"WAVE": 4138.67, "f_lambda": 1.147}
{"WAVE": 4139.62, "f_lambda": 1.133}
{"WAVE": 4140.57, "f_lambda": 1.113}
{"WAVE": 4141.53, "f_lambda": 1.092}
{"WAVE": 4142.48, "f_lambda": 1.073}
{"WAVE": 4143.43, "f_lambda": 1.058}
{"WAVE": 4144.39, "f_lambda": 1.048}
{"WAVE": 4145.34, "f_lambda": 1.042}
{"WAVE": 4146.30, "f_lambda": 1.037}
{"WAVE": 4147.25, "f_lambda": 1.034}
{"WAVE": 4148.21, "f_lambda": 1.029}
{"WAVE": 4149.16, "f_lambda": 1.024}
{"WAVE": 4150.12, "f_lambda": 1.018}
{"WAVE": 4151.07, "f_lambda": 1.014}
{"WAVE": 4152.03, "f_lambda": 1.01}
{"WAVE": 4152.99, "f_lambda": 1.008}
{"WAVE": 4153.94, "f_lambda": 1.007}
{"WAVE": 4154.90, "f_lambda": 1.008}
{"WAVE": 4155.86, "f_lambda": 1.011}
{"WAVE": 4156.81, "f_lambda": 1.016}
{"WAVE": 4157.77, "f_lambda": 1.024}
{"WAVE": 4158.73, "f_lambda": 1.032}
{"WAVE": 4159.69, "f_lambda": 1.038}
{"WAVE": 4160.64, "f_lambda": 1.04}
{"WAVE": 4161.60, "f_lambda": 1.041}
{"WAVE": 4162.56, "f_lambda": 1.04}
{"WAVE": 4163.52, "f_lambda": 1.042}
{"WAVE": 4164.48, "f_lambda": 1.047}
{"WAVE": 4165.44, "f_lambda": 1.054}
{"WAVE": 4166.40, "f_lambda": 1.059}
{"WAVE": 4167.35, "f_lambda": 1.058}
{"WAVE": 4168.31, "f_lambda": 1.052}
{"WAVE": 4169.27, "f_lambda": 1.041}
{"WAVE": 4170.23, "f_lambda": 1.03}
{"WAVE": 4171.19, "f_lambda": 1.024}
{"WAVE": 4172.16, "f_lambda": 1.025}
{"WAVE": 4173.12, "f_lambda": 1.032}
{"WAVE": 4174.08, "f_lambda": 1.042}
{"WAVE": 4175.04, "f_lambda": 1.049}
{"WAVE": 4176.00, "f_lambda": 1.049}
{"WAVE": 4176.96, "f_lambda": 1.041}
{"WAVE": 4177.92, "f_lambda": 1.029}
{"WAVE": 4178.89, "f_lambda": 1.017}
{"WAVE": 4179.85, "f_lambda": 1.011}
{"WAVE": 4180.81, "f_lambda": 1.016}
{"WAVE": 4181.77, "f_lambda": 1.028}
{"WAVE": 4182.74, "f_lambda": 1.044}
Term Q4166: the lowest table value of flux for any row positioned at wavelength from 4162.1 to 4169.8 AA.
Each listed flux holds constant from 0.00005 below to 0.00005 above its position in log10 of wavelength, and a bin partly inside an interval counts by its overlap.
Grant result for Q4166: 1.04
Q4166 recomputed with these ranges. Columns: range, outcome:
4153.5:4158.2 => 1.007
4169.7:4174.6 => 1.024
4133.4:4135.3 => 1.115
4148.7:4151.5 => 1.014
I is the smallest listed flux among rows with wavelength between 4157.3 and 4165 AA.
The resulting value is 1.024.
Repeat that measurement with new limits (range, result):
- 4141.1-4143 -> 1.073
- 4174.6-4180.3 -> 1.011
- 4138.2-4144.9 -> 1.048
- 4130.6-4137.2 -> 1.067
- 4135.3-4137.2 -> 1.146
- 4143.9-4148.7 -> 1.029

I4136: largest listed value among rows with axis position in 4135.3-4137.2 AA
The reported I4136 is 1.154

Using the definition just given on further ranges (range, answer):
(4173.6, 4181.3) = 1.049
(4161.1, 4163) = 1.041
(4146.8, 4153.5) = 1.034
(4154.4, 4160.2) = 1.038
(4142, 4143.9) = 1.073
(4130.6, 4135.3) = 1.132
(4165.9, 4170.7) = 1.059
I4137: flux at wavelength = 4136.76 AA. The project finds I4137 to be 1.154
